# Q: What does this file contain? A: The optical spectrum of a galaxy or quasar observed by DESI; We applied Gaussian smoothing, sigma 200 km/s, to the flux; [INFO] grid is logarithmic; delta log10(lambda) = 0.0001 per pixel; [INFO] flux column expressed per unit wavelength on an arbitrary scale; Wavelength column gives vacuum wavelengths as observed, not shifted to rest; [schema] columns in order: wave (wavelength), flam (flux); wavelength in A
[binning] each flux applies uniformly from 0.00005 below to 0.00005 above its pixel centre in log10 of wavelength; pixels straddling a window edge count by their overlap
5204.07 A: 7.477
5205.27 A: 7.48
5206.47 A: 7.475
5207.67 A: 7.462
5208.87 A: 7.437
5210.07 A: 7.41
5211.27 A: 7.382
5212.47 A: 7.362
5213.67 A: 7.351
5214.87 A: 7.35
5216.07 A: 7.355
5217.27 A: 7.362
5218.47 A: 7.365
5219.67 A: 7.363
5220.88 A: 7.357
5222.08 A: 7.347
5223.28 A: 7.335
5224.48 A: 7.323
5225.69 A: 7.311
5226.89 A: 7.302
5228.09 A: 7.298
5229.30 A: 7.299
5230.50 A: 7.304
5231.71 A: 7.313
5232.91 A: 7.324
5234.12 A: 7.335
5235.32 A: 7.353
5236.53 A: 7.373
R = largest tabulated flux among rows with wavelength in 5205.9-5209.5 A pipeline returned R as 7.475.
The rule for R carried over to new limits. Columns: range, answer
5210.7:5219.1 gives 7.382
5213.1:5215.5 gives 7.351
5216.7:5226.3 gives 7.365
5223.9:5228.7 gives 7.323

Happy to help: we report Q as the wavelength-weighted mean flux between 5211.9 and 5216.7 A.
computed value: 7.36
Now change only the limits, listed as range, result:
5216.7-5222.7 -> 7.36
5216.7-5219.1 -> 7.37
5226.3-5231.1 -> 7.3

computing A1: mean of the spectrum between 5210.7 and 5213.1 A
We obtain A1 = 7.37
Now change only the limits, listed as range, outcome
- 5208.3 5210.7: 7.42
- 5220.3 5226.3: 7.34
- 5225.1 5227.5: 7.33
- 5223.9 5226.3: 7.31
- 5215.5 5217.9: 7.37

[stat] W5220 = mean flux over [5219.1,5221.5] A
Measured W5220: 7.34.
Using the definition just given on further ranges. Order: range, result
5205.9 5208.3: 7.46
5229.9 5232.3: 7.3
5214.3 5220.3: 7.36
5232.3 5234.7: 7.33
